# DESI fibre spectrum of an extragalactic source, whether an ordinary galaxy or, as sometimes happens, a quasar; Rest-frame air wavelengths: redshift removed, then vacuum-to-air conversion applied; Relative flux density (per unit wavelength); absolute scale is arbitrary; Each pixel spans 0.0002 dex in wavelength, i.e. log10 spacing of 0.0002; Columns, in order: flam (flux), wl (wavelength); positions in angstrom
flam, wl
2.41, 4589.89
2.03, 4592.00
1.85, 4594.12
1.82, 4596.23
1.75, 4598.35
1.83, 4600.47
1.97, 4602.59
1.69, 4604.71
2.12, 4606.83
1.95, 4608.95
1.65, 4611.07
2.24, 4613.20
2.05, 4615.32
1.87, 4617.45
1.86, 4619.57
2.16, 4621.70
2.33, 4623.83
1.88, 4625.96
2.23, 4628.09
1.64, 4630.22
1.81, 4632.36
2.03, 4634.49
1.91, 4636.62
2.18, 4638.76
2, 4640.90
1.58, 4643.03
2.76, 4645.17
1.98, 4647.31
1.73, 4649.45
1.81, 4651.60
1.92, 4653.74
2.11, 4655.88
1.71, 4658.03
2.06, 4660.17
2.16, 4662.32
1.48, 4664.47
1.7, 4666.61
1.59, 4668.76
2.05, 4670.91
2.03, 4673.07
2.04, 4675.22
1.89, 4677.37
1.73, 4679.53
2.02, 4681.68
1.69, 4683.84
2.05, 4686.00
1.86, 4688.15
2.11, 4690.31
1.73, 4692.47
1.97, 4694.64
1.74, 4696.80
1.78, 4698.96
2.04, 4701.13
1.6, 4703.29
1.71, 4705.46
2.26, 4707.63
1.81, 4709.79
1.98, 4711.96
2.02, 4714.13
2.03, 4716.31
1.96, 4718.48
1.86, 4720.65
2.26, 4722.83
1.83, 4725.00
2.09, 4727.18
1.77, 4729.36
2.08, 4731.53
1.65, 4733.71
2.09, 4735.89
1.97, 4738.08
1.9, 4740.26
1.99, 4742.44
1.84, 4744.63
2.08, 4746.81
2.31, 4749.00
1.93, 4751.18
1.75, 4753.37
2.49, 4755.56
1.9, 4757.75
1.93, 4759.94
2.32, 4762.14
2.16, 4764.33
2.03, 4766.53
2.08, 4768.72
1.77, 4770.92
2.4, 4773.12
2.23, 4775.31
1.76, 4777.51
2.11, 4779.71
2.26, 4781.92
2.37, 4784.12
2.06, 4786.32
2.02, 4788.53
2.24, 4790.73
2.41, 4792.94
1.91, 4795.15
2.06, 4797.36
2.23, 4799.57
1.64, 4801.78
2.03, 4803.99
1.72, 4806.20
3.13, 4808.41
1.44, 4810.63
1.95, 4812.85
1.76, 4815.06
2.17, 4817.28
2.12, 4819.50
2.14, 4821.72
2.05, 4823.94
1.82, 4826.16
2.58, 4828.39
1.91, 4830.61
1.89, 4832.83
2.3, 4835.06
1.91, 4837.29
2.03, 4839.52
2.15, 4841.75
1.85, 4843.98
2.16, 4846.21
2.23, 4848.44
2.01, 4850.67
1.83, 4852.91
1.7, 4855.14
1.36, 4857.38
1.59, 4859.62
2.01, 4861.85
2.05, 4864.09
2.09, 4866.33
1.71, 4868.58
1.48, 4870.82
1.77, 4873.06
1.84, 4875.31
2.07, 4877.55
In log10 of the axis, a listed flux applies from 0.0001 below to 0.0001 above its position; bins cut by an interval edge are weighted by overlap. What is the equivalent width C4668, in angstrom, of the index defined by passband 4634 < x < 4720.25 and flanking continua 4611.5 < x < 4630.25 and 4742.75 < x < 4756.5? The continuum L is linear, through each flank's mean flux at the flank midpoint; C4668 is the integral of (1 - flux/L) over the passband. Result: 5.4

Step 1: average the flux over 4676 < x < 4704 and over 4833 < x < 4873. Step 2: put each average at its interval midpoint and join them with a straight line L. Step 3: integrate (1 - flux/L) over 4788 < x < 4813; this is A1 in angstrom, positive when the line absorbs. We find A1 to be -2.3 angstrom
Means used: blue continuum 1.87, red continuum 1.9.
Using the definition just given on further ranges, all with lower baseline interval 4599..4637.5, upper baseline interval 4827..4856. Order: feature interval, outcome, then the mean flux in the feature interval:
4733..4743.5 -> 0.4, 1.93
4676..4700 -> 1.3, 1.87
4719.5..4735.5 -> 0.5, 1.94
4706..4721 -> 0.1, 1.99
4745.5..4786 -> -1.8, 2.1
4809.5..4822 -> 0.7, 1.92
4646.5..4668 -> 1.2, 1.86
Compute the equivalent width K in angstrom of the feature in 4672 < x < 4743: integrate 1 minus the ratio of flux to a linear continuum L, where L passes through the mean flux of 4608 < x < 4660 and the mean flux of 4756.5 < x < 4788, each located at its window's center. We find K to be 4.0 angstrom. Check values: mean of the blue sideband 1.98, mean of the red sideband 2.1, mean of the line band 1.93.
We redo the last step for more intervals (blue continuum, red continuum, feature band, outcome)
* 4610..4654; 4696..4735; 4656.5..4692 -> 1.2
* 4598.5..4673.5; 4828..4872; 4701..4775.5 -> -2.5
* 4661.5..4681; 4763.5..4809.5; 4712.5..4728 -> -0.3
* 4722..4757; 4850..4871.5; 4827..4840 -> -1.9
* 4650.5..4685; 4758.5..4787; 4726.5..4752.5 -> 0.8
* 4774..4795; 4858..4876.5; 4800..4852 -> -1.8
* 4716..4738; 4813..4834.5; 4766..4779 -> -0.3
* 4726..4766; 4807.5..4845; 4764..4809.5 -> -1.9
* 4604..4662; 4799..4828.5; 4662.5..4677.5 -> 1.1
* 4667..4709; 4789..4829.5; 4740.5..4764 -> -0.8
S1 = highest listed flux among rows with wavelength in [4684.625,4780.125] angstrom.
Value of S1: 2.49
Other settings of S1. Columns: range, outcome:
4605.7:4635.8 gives 2.33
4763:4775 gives 2.4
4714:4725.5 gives 2.26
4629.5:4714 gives 2.76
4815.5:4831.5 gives 2.58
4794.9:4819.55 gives 3.13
